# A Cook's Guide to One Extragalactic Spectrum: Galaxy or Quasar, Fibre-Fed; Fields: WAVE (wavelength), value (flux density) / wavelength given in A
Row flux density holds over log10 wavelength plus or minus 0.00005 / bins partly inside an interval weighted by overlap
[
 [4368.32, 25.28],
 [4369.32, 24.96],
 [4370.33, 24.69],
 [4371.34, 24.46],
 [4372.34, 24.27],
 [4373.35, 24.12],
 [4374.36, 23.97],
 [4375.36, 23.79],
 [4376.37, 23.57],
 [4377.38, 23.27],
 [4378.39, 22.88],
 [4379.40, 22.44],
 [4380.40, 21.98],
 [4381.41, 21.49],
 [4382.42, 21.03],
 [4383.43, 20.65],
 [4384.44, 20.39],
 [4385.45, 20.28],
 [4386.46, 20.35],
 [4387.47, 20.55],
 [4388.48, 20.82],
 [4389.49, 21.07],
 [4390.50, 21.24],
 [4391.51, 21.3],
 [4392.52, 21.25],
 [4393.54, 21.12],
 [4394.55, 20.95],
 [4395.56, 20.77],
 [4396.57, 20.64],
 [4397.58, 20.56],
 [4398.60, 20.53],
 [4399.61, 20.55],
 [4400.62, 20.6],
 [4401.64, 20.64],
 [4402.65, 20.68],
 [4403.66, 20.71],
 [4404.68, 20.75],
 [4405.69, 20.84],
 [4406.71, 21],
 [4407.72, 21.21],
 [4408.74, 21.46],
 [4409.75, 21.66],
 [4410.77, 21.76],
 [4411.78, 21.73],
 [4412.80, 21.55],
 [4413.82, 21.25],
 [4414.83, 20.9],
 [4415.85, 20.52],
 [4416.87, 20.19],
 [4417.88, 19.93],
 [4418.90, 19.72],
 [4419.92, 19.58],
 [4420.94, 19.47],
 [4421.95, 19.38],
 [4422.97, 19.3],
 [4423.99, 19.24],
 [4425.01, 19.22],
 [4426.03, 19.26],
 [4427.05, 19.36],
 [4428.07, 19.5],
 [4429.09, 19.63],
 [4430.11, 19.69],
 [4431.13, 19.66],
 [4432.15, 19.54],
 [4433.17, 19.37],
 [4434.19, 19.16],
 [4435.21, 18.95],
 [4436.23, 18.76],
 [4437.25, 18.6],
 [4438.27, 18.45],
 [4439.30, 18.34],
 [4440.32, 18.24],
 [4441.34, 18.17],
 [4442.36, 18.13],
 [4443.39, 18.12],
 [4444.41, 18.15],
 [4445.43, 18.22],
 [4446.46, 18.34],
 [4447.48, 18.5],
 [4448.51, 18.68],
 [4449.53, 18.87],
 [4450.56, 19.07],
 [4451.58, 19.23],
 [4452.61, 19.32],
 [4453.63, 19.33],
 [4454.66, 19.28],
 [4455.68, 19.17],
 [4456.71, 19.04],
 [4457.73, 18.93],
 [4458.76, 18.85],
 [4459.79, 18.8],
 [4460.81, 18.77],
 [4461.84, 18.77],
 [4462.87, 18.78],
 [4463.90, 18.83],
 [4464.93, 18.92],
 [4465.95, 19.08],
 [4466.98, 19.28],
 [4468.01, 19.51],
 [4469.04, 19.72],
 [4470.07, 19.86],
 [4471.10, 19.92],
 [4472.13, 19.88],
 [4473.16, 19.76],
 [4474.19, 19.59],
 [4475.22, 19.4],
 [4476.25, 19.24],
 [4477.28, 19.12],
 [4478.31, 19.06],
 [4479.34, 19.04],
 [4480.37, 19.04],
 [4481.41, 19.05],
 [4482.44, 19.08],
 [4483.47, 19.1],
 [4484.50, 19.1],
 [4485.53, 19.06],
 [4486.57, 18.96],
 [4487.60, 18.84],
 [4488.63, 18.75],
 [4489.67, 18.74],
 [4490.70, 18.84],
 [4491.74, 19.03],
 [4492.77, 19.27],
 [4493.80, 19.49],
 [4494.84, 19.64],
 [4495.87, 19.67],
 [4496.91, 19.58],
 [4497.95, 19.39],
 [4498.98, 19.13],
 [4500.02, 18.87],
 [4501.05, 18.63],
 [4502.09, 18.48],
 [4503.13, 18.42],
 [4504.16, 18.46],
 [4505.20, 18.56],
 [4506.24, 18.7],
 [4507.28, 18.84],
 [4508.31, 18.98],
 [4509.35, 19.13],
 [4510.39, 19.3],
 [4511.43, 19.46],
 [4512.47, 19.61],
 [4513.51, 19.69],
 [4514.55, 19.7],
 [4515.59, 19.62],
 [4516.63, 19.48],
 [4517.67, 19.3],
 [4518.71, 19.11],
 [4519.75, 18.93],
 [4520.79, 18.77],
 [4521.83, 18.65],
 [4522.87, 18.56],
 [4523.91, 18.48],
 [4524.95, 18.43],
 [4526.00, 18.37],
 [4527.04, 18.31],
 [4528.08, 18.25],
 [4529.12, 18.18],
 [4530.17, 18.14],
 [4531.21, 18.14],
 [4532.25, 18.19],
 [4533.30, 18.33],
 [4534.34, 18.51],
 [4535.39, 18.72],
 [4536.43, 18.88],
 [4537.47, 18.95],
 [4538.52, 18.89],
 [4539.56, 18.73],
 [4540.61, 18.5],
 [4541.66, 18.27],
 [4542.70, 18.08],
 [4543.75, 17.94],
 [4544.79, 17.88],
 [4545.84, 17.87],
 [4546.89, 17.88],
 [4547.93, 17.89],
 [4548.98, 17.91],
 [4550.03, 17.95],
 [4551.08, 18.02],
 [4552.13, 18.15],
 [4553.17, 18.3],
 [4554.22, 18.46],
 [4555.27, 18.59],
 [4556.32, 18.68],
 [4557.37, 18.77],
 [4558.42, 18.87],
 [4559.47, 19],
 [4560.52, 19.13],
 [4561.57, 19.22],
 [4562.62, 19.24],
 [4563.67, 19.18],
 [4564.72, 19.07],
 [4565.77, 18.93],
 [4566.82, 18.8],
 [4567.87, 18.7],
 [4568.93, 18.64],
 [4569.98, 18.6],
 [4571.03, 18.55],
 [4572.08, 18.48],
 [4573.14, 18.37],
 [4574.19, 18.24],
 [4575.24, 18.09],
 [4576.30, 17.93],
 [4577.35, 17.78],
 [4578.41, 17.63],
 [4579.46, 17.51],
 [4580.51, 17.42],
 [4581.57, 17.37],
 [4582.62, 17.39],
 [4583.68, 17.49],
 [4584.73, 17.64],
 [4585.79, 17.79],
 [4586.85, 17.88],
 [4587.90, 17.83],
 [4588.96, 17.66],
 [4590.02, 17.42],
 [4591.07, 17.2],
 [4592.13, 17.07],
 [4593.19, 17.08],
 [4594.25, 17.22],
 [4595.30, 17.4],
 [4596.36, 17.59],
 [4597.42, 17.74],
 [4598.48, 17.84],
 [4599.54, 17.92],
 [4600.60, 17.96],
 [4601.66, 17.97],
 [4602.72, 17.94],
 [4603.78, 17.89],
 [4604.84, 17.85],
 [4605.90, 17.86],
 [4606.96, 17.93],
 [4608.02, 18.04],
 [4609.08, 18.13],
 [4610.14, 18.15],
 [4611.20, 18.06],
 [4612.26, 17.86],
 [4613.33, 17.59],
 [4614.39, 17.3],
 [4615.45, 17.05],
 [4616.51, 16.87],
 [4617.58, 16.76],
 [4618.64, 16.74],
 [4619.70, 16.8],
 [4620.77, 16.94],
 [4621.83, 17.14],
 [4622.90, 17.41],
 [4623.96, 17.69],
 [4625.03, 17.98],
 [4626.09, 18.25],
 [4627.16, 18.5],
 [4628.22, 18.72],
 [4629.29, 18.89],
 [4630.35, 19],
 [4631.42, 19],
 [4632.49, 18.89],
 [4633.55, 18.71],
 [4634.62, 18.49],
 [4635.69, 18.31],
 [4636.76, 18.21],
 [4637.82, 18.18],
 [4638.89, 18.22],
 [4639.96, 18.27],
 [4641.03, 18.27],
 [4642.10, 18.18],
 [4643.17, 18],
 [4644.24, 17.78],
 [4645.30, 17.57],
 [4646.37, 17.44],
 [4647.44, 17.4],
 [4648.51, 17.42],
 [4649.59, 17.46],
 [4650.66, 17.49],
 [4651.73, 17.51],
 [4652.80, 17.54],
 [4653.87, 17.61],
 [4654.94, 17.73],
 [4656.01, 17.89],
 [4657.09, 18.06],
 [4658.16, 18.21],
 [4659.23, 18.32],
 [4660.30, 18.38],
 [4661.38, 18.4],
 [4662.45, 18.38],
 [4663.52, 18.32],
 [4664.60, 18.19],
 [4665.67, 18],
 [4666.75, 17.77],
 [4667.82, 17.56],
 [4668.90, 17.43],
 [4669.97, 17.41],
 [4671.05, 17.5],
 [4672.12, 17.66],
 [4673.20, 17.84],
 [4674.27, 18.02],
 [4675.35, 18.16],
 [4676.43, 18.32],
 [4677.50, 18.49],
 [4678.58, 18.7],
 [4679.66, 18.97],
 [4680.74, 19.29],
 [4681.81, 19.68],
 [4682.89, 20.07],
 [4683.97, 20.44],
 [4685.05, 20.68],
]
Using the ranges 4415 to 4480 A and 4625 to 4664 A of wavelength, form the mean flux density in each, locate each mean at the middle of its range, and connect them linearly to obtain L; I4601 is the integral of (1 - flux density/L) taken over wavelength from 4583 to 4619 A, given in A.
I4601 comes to 1.5 A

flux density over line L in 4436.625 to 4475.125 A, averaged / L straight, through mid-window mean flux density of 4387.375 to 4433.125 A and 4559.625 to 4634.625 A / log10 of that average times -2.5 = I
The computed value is 0.05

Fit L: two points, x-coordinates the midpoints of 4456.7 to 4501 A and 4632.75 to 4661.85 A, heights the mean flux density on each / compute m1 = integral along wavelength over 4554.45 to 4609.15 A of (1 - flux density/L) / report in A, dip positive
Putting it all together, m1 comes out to 1.06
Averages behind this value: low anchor 19.2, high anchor 18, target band 18.1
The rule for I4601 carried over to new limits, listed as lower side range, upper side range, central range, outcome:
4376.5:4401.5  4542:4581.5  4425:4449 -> 1.8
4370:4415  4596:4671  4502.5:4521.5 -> 0.6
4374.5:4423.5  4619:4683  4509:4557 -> 2.2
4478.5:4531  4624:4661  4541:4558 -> 0.5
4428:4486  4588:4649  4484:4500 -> -0.3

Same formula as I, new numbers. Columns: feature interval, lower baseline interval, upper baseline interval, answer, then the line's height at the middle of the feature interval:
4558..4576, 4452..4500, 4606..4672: -0.017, 18.5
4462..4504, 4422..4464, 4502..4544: -0.019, 18.8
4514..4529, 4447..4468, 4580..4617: -0.027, 18.4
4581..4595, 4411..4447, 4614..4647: 0.047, 18.2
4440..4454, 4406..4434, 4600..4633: 0.071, 19.9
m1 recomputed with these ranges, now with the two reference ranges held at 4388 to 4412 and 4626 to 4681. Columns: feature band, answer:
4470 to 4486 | 0.6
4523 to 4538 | 0.8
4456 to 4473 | 0.9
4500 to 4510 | 0.6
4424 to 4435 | 0.7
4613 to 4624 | 0.8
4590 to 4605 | 0.9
